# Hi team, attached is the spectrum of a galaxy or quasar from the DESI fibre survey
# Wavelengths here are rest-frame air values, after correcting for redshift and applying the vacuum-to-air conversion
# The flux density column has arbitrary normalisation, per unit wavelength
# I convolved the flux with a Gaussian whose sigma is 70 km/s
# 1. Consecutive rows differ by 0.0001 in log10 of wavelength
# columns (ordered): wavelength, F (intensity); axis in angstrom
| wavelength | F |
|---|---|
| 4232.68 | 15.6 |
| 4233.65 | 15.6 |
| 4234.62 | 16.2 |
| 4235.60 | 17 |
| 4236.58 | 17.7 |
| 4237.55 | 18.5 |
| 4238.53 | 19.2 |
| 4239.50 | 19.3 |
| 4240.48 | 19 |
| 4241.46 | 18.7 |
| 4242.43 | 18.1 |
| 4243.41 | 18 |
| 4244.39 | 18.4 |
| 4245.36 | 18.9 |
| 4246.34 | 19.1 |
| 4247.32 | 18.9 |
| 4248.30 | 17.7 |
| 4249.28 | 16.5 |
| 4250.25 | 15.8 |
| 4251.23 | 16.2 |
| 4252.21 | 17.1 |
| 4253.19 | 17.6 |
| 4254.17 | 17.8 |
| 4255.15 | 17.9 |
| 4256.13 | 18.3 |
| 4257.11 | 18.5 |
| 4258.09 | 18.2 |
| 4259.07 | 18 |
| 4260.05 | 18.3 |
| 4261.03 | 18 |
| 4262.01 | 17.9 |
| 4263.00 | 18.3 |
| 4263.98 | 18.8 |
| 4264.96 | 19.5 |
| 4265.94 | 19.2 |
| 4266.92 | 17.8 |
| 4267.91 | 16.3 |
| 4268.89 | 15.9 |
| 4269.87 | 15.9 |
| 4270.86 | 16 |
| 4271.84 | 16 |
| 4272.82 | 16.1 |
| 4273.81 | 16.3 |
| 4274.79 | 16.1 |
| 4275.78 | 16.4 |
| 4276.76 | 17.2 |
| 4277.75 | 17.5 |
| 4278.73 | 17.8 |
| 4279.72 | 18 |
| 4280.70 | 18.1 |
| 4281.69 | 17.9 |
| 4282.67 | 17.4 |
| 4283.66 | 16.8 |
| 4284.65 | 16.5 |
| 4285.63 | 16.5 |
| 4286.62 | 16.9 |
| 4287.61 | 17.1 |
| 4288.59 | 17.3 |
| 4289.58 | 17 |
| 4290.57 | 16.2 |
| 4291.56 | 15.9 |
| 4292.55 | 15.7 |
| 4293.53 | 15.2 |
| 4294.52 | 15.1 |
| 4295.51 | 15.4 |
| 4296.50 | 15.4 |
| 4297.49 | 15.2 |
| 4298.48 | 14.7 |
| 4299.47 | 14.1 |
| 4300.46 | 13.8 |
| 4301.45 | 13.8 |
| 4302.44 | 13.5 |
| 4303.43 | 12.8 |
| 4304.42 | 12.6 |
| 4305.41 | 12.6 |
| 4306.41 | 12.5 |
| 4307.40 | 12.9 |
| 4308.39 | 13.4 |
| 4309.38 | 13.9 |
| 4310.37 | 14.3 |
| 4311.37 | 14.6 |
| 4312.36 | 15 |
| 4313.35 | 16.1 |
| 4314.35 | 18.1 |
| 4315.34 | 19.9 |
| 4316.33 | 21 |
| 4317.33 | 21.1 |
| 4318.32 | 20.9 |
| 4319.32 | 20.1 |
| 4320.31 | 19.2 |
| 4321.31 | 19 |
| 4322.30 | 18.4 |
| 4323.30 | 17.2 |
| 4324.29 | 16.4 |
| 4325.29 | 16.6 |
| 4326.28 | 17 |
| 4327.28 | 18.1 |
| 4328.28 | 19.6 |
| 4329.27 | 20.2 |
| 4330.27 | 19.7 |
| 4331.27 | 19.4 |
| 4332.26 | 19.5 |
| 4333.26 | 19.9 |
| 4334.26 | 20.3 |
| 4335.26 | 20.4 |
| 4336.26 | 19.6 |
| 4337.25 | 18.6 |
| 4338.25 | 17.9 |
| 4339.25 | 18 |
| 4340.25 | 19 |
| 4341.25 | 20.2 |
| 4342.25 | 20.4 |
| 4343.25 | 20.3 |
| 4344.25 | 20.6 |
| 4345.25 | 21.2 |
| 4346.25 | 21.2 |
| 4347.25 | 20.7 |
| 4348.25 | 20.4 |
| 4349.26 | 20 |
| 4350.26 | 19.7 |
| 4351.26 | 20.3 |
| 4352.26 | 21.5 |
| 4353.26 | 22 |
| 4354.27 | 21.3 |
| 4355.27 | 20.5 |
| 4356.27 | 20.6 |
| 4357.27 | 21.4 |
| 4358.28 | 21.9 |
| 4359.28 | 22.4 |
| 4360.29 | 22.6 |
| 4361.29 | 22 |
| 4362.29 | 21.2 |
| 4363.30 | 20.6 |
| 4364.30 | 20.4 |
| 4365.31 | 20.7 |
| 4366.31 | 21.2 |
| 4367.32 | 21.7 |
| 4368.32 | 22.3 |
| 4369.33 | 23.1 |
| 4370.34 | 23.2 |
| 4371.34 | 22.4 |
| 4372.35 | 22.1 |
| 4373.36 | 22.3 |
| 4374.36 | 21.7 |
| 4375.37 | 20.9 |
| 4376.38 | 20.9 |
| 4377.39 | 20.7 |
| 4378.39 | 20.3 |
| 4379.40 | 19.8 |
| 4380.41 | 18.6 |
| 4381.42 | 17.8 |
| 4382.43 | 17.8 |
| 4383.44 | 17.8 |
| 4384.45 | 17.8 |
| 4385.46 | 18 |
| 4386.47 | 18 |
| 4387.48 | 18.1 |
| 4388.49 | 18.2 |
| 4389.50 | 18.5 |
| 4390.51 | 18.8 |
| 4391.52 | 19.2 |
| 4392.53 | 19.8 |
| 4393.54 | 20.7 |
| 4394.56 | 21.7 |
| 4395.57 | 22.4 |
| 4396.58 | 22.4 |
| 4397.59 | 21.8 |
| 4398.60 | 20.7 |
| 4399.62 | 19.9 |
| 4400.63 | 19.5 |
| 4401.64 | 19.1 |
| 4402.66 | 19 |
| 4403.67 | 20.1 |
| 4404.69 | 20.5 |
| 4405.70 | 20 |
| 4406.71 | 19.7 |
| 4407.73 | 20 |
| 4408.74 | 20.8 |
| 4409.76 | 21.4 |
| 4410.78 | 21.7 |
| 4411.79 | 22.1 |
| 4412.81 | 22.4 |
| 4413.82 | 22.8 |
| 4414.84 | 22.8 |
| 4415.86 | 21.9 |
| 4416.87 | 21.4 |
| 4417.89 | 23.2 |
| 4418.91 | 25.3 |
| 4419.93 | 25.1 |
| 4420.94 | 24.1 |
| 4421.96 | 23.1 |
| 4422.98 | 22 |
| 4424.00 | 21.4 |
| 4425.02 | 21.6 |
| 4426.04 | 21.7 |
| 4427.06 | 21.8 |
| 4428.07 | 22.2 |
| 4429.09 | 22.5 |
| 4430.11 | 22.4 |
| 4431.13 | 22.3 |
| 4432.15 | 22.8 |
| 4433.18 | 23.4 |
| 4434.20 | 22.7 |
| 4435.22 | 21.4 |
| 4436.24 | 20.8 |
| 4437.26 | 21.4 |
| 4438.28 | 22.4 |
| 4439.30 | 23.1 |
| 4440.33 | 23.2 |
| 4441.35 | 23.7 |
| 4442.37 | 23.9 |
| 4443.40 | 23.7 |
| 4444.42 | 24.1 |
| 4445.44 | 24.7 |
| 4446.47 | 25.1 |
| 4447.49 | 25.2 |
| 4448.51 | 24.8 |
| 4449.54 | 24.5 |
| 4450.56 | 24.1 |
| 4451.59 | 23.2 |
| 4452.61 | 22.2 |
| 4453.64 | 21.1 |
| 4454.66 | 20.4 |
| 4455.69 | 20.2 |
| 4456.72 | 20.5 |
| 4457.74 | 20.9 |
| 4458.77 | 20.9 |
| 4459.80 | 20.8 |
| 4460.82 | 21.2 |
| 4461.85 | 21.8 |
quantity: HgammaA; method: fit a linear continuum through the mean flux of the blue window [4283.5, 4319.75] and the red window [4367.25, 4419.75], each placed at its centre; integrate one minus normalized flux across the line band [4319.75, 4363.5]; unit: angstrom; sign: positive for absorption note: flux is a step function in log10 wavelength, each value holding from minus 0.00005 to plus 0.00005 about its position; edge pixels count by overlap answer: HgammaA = -4.9 angstrom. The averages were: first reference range 15.8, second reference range 20.7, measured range 19.9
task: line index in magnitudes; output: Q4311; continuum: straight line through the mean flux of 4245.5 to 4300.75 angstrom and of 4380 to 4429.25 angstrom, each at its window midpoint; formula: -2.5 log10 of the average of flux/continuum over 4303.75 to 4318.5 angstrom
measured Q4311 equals 0.15 mag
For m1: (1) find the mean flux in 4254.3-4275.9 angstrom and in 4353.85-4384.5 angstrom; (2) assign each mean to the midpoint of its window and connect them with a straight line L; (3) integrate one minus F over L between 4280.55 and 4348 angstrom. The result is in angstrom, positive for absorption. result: 6.5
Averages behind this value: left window 17.5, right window 20.9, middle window 17.3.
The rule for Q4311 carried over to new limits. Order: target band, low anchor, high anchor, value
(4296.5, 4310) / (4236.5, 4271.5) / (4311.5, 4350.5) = 0.348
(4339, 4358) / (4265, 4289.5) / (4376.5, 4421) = -0.082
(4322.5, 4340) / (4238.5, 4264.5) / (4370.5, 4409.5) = 0.026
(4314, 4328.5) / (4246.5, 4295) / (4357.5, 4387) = 0.005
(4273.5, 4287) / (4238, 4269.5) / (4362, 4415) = 0.085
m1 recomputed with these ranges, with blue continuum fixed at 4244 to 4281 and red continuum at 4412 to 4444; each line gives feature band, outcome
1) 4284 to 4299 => 2.0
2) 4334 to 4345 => 0.2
